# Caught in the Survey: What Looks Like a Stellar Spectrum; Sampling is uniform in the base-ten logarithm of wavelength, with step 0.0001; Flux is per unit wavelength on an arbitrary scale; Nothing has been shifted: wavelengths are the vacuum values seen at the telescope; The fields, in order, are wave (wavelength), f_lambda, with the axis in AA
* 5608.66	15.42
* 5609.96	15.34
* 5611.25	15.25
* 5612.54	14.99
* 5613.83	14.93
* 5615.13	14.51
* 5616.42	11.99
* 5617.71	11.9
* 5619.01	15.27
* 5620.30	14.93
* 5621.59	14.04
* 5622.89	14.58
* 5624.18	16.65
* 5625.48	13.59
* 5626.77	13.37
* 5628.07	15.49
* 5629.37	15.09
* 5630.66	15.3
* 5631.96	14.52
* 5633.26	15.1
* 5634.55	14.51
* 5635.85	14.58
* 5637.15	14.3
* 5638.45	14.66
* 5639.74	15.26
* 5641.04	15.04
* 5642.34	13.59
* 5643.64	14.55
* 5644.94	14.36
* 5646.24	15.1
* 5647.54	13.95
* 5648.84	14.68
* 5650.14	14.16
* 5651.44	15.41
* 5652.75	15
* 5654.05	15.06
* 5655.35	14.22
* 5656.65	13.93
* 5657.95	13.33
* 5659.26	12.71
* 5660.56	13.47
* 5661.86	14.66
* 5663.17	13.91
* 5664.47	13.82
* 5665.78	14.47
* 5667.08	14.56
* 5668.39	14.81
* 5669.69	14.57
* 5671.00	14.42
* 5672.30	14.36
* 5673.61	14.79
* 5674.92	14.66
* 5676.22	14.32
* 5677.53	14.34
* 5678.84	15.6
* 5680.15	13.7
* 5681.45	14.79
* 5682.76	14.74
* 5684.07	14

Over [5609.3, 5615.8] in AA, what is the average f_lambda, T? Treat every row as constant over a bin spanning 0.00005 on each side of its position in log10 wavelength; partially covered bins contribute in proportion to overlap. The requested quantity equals 15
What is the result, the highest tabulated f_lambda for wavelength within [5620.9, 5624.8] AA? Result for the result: 16.65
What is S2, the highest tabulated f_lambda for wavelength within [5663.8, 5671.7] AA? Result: 14.81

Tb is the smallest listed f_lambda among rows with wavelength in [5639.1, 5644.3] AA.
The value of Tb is 13.59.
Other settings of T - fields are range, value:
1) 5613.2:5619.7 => 13.7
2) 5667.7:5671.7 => 14.6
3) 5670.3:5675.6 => 14.6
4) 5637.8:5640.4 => 15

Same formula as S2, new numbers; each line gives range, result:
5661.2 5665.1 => 14.66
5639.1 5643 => 15.26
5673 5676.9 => 14.79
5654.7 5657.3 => 14.22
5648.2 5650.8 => 14.68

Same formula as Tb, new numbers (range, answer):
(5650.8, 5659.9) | 12.71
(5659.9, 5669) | 13.47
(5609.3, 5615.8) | 14.51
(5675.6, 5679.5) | 14.32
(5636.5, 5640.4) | 14.3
